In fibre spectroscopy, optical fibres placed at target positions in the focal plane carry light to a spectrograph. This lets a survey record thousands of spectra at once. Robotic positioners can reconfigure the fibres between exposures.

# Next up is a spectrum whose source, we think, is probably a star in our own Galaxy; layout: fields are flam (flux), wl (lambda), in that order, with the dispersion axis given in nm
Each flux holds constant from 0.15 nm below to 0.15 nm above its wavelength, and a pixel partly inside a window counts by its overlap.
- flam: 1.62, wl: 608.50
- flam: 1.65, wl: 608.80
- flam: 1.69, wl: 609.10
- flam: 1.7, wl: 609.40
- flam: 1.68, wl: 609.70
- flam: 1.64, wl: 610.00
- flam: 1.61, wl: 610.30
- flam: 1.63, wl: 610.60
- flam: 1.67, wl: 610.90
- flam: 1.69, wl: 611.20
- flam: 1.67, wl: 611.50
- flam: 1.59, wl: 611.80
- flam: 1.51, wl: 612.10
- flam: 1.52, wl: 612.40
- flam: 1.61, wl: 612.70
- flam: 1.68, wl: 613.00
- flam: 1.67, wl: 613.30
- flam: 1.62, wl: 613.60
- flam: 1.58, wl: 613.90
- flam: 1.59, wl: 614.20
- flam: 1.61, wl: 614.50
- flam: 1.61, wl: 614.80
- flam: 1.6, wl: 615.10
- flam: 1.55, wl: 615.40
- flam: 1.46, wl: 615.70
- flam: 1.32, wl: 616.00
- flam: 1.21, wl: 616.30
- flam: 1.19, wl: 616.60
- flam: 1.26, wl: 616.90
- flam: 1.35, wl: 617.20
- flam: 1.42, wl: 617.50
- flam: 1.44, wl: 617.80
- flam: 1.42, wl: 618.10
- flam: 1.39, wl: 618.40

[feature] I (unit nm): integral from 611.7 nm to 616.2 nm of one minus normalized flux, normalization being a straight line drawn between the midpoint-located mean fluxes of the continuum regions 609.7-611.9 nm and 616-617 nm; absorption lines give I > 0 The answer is -0.47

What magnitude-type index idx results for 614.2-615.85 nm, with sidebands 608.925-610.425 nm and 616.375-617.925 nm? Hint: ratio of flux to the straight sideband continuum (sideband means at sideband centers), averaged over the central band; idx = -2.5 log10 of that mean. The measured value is -0.11 mag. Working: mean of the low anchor 1.66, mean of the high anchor 1.32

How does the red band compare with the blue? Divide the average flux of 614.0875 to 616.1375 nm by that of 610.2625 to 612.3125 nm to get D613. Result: 0.95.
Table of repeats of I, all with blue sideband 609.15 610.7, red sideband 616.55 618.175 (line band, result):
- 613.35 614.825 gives -0.12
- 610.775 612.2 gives -0.03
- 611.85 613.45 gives -0.06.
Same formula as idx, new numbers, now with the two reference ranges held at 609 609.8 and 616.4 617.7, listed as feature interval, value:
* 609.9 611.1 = -0.003 mag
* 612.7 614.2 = -0.099 mag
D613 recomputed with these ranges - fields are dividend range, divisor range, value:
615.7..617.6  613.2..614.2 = 0.81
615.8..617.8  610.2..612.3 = 0.81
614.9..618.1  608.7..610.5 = 0.83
